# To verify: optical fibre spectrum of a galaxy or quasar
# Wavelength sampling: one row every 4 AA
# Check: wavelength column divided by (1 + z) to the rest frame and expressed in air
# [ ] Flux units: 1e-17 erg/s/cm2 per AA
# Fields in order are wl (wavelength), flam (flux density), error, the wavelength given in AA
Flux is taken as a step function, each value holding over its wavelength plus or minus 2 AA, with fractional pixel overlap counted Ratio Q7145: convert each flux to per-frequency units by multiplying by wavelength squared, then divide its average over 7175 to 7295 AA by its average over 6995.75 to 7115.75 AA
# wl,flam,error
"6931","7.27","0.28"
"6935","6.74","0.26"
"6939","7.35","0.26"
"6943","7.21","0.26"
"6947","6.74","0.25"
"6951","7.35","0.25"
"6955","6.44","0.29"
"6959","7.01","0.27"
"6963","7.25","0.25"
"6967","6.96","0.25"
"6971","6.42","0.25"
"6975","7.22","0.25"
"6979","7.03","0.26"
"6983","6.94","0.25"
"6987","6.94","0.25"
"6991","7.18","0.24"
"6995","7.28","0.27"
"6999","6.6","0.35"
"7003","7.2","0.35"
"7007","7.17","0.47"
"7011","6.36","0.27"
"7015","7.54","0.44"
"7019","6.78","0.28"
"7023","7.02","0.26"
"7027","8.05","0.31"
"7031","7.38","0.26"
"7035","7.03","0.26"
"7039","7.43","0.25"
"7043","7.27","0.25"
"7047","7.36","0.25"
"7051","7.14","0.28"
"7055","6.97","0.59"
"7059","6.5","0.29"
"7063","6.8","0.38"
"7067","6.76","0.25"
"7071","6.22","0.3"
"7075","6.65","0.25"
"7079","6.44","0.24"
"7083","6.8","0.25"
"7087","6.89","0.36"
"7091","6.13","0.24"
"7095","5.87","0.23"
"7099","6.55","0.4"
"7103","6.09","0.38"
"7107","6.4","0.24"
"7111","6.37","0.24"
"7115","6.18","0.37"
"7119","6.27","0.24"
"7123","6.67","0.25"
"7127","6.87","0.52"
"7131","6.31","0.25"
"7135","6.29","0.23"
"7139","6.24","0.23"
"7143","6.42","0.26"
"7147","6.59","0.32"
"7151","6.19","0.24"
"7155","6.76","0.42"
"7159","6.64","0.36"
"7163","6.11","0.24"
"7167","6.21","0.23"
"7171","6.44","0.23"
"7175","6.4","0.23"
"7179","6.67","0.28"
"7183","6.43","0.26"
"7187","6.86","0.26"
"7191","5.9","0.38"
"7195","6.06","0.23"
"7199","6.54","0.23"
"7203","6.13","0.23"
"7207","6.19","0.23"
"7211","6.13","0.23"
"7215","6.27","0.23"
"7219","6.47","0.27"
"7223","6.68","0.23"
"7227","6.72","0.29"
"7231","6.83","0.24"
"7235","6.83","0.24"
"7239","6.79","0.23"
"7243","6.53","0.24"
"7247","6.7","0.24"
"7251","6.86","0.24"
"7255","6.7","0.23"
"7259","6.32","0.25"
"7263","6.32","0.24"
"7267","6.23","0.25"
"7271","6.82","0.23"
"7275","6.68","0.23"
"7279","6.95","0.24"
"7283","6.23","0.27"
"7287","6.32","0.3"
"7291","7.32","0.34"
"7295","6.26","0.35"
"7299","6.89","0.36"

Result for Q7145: 1.01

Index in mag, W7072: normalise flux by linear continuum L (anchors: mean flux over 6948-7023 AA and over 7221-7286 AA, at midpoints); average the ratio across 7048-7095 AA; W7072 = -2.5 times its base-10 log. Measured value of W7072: 0.04 mag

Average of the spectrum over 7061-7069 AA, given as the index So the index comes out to 6.78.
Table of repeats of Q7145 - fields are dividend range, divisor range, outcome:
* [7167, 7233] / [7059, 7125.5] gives 1.03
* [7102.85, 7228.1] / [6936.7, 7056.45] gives 0.95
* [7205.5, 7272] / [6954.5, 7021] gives 1.01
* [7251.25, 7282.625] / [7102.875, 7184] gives 1.06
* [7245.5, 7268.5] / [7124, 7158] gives 1.04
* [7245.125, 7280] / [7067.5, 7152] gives 1.08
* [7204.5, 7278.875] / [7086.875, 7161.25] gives 1.06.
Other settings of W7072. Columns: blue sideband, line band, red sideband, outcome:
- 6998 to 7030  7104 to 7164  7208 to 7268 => 0.065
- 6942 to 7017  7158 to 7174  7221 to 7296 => 0.070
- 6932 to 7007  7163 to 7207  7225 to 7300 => 0.065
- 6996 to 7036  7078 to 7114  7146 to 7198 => 0.061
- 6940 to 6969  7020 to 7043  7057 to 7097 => -0.101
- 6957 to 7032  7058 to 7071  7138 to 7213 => 0.027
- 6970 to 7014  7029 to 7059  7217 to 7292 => -0.043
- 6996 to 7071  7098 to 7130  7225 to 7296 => 0.080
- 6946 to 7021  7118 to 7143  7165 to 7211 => 0.012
